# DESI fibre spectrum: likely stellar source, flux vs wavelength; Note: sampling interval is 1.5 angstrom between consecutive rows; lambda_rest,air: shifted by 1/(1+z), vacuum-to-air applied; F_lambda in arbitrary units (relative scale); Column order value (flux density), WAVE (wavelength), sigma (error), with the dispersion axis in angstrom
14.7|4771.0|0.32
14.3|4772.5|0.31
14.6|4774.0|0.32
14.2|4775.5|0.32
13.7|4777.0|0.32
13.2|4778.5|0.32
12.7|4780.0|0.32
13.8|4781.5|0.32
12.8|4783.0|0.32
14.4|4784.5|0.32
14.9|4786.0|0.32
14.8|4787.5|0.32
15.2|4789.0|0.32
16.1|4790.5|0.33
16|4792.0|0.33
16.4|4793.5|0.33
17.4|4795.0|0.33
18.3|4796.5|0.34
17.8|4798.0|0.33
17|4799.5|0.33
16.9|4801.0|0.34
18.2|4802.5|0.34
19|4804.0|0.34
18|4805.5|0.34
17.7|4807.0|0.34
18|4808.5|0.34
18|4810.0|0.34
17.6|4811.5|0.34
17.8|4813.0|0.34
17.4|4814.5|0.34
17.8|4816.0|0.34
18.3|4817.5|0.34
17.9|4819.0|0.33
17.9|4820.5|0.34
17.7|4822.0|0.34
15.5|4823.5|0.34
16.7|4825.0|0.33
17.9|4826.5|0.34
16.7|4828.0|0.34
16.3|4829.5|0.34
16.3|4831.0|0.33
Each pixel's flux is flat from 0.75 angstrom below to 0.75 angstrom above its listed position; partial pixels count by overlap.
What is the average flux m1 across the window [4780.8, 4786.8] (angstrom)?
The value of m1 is 14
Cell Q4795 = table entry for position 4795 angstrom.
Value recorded 17.4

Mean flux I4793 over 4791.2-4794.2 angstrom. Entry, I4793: 16.2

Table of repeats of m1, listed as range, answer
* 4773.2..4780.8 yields 13.7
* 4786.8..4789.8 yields 15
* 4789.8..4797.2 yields 16.8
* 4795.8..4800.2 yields 17.7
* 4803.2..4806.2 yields 18.5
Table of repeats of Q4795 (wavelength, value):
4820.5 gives 17.9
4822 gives 17.7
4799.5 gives 17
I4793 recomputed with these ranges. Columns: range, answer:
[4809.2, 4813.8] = 17.8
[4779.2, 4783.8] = 13.1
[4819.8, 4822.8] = 17.8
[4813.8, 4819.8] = 17.9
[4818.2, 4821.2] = 17.9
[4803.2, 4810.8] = 18.1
